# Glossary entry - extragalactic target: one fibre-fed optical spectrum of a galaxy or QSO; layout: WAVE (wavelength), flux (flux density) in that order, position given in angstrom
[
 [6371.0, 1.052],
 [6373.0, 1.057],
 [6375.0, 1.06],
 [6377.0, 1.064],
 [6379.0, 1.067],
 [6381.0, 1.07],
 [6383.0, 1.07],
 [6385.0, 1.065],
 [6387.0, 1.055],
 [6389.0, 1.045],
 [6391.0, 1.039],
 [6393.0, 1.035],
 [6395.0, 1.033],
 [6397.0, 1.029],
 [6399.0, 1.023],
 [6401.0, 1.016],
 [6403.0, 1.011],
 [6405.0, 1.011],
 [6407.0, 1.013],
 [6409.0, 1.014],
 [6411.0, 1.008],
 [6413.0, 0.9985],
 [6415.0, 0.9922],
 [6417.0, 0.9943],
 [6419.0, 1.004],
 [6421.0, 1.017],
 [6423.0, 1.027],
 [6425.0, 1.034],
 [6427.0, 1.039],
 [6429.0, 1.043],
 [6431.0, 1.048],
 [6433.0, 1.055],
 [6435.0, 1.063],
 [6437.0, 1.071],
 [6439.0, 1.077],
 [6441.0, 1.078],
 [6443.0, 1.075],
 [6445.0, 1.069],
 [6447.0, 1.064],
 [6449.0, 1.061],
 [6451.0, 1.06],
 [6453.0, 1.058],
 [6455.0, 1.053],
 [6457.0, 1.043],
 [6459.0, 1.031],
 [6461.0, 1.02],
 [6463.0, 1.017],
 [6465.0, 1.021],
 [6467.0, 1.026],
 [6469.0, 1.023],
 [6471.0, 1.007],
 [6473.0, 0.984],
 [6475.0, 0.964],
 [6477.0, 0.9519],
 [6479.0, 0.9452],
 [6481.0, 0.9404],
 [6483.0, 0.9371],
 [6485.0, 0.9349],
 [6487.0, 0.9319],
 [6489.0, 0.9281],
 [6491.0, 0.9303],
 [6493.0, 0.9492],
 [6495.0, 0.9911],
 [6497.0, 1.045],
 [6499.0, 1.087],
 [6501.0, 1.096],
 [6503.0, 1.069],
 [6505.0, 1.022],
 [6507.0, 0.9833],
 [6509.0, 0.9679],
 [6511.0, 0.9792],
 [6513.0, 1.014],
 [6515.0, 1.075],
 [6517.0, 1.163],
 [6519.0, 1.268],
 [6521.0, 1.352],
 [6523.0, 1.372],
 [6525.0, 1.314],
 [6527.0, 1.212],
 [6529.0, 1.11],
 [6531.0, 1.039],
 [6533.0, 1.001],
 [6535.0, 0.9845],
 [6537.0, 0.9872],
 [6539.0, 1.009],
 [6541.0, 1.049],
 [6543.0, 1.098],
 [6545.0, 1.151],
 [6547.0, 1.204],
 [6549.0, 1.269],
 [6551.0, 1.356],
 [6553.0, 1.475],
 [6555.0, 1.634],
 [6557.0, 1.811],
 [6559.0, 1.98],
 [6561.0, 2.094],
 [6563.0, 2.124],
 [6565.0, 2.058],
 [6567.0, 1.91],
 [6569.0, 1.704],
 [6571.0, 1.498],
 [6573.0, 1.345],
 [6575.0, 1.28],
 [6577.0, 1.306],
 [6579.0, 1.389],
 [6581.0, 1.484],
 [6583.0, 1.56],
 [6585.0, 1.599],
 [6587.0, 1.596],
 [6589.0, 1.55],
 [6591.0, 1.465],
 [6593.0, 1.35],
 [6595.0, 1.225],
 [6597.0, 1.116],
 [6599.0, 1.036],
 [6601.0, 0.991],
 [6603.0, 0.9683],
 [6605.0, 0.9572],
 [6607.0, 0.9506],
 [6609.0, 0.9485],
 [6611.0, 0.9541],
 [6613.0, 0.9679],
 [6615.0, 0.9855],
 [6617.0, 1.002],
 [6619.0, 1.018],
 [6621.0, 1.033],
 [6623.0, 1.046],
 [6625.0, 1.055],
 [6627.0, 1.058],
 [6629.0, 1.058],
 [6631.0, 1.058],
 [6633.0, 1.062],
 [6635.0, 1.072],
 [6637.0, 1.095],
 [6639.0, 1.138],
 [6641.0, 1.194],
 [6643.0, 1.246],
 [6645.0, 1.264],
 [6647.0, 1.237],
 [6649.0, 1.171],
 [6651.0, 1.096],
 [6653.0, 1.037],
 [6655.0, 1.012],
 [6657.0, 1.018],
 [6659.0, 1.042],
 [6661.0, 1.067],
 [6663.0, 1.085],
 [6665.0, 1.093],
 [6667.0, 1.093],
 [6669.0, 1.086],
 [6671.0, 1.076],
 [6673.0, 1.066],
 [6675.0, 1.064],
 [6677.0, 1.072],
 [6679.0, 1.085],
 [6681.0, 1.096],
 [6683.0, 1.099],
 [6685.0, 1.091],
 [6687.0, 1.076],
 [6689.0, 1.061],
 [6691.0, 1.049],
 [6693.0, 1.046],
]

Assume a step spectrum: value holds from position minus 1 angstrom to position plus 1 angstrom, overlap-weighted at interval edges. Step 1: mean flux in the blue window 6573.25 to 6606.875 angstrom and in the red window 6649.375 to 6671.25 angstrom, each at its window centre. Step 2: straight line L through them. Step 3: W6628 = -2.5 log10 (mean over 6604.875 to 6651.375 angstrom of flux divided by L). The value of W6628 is 0.09 mag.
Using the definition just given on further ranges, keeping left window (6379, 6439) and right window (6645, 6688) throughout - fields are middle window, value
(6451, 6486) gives 0.05 mag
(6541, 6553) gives -0.15 mag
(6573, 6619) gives -0.13 mag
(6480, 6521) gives 0.03 mag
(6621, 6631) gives 0.03 mag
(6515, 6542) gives -0.08 mag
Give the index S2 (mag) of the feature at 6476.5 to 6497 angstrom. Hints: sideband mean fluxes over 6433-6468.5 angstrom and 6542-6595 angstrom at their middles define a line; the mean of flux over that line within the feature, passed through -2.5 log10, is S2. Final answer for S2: 0.26 mag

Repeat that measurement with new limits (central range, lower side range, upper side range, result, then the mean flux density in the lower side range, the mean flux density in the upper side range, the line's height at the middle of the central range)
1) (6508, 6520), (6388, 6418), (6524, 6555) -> 0.06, 1.02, 1.17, 1.14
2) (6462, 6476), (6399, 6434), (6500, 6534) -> 0.07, 1.02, 1.12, 1.07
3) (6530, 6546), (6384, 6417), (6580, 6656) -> 0.06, 1.02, 1.15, 1.1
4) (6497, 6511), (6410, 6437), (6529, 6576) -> 0.23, 1.03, 1.43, 1.28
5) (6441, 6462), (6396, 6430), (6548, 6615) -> 0.05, 1.02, 1.42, 1.11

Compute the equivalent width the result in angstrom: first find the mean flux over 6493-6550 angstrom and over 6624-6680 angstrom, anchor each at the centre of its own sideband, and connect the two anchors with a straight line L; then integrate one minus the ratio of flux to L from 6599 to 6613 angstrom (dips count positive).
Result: 1.7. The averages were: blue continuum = 1.1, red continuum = 1.1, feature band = 0.967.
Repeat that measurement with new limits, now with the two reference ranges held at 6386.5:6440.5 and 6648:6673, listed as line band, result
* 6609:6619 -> 0.8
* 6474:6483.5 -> 0.8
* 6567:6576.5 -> -3.9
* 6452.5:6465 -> 0.0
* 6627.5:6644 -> -0.7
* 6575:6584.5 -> -3.3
